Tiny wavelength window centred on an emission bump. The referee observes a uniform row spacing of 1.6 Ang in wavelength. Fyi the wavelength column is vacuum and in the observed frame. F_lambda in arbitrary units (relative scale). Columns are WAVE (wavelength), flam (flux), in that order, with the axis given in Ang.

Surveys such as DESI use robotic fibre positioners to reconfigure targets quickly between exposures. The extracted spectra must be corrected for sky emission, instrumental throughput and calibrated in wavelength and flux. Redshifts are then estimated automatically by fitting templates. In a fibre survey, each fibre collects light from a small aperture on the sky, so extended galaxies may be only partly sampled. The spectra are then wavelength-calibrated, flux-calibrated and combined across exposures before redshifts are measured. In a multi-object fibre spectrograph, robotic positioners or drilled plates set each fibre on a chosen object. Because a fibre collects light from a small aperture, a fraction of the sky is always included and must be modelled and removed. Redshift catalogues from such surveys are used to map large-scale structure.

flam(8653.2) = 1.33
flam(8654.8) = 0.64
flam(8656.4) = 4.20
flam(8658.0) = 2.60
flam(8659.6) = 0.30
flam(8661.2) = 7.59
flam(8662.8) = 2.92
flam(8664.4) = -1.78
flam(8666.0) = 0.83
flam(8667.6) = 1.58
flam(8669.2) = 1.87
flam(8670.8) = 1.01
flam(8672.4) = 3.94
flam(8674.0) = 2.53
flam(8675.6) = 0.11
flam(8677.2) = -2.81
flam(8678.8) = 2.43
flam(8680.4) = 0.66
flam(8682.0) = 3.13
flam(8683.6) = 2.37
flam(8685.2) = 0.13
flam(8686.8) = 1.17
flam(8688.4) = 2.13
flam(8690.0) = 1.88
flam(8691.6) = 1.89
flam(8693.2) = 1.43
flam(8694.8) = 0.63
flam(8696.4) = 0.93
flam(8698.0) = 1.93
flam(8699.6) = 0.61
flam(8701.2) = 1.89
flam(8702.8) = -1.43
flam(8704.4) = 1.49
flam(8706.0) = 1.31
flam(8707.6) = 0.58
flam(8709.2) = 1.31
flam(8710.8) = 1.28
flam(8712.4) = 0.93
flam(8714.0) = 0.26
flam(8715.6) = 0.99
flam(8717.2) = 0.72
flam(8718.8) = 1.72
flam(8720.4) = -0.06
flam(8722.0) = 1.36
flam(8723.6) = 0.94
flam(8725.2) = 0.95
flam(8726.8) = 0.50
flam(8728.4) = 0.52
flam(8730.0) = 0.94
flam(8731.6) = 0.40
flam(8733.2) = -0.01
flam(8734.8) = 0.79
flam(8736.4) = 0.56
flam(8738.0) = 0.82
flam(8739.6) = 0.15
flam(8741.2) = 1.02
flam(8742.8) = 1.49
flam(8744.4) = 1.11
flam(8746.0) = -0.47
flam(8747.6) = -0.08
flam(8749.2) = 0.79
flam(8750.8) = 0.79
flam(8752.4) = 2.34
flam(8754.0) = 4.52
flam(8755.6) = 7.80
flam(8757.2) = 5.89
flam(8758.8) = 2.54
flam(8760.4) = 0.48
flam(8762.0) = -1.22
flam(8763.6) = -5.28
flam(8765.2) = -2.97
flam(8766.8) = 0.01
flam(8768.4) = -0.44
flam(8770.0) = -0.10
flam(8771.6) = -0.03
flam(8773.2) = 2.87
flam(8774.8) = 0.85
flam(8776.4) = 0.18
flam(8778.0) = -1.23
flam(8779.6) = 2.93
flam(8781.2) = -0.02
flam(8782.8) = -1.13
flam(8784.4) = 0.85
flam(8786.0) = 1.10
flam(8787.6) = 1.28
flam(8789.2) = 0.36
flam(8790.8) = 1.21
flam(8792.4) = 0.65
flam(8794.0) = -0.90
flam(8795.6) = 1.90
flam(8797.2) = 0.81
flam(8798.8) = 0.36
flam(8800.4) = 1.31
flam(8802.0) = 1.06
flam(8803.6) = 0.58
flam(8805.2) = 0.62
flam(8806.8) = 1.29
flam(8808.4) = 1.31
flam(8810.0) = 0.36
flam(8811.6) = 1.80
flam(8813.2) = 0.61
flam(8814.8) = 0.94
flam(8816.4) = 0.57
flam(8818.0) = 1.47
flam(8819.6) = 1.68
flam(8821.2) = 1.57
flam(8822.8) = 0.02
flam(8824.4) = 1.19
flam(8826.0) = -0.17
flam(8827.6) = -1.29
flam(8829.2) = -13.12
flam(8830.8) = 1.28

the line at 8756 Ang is H-beta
